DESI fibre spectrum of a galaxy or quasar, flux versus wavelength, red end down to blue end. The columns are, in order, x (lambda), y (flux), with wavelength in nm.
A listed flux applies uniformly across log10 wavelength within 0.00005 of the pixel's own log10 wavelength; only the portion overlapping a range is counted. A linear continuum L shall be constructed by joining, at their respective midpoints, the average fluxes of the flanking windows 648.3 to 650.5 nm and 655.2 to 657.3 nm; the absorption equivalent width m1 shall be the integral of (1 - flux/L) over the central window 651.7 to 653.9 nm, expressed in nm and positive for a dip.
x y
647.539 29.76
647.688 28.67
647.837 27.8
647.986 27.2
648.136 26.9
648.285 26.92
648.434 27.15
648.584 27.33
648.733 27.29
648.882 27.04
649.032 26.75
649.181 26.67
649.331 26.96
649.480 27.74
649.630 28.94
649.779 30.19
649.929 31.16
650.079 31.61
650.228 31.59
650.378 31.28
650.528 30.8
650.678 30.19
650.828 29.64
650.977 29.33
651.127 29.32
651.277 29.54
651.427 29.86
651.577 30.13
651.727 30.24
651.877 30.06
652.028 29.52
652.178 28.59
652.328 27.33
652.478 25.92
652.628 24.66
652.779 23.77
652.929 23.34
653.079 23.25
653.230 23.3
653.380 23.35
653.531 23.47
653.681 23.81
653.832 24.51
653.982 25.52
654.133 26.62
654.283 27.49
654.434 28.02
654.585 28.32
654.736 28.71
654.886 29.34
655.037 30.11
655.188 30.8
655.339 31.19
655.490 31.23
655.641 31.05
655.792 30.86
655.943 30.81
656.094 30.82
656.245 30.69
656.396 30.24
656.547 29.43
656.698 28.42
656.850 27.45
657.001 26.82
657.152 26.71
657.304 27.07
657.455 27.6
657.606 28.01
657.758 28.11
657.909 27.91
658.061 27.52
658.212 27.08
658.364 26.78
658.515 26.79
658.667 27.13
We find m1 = 0.27 nm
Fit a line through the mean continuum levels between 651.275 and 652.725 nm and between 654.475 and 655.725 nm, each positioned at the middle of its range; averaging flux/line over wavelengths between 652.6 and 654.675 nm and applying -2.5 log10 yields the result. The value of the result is 0.173 mag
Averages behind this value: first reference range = 28.5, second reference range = 30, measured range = 25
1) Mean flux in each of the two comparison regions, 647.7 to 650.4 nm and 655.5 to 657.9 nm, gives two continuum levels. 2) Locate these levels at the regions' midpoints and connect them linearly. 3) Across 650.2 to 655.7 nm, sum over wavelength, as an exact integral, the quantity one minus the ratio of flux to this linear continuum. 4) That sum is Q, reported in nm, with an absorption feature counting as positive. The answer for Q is 0.137 nm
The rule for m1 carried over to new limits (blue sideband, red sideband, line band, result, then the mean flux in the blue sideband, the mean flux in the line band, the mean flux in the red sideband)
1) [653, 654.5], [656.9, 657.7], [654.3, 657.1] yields -0.365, 24.9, 29.6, 27.3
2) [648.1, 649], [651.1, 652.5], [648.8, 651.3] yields -0.113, 27.1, 29.3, 29.2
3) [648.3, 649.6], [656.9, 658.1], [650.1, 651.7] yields -0.175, 27.2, 30.2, 27.5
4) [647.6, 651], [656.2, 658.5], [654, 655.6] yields -0.053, 28.7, 29.1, 27.9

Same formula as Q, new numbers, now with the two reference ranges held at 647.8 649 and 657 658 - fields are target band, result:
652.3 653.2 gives 0.09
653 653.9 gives 0.12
